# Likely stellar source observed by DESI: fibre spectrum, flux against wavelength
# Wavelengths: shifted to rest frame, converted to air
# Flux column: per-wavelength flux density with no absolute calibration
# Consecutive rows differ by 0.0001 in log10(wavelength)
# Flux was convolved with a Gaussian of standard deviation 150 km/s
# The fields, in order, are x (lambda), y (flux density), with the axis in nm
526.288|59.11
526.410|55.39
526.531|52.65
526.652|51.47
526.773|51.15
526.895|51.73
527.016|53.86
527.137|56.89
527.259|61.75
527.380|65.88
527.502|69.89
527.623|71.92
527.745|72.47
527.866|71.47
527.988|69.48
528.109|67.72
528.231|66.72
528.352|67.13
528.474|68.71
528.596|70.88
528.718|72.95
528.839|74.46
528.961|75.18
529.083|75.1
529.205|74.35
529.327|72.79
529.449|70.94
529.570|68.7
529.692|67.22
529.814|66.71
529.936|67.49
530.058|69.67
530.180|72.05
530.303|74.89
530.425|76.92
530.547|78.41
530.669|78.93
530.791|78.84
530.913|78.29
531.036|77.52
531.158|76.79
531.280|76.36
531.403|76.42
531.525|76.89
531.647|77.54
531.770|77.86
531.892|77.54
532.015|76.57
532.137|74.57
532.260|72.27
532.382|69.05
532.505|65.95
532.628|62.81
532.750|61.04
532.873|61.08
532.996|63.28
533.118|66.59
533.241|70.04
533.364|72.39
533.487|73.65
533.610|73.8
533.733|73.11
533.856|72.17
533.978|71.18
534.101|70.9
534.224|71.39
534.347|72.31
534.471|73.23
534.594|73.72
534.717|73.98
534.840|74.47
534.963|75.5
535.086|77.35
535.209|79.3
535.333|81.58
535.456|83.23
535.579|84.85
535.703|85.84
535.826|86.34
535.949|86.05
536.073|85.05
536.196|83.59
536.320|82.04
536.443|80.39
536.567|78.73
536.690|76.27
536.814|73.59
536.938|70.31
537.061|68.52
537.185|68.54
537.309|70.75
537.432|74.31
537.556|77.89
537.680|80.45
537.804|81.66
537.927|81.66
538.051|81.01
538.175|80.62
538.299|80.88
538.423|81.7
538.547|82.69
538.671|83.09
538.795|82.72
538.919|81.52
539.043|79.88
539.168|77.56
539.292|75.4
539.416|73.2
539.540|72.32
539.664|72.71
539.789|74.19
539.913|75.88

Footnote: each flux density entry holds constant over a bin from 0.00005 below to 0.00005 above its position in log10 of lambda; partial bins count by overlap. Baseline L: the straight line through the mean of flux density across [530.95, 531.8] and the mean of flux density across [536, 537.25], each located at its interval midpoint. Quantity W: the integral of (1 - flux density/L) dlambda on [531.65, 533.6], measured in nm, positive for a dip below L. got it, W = 0.18 nm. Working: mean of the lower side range 77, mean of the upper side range 76.7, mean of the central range 70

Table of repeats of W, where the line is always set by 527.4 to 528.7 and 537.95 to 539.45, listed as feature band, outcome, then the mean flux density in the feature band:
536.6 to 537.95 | 0.07 nm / 74.8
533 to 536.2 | 0.00 nm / 76.3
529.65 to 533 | 0.00 nm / 72.8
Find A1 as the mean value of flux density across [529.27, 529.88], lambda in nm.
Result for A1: 69.3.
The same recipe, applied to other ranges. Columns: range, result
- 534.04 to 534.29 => 71.2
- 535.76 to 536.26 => 85.3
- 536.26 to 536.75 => 79.5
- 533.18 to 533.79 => 72.5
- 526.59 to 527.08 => 52.1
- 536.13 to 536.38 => 82.8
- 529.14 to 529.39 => 73.5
